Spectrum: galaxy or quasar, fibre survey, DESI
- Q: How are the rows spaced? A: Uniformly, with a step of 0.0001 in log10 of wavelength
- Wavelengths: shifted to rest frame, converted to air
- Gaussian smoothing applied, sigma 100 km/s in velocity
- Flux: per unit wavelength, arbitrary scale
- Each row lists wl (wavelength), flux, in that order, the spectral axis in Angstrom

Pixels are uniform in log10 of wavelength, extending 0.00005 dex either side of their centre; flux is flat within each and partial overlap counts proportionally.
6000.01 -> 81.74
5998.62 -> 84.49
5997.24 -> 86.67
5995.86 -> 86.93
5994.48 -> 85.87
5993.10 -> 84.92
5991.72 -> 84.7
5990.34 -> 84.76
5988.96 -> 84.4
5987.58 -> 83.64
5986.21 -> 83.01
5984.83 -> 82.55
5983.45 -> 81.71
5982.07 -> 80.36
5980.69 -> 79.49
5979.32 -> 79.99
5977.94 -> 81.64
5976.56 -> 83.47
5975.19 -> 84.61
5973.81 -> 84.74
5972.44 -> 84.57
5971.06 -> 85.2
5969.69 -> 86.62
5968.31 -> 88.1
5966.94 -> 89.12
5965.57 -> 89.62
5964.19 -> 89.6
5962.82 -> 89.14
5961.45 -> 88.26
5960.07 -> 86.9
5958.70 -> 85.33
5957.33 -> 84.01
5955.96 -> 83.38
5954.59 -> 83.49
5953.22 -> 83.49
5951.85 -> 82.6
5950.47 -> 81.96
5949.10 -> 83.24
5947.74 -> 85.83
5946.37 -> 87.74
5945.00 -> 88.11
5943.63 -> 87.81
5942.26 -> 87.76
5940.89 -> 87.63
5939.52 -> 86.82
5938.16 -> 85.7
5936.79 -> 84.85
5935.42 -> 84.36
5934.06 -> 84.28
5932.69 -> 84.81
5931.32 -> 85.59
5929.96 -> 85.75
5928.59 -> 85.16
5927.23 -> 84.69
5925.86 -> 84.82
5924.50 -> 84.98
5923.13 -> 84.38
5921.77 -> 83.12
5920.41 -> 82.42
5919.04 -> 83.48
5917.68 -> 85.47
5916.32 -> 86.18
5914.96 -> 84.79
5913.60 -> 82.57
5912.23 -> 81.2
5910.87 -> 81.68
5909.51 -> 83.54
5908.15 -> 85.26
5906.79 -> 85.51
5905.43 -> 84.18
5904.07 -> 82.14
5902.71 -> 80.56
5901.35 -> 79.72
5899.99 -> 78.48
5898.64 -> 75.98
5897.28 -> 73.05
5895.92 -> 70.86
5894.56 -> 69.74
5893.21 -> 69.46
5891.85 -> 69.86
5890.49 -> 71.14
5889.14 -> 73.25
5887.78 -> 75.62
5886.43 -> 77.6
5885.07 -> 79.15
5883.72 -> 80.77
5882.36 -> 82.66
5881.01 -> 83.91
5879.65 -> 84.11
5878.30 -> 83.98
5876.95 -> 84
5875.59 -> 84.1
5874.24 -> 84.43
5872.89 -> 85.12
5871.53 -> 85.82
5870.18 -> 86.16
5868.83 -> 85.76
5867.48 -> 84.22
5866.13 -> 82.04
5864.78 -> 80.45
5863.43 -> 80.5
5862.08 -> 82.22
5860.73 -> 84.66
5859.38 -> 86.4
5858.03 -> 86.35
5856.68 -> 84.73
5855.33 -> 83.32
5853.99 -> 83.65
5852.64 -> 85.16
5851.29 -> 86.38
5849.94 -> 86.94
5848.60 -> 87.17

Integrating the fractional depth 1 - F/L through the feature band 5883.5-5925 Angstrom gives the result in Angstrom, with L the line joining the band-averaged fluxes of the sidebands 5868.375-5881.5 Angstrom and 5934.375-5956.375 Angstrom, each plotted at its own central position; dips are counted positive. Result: 2.66 Angstrom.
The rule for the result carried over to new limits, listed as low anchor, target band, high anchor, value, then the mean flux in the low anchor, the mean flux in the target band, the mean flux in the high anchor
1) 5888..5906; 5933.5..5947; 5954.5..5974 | -0.6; 75.2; 86.5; 86.7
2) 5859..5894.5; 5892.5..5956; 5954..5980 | 0.3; 80.8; 82.9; 85.7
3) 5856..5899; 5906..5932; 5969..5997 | -0.8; 80.3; 84.2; 83.7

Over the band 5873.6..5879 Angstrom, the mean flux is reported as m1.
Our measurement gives 84.2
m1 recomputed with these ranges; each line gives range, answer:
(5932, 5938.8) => 84.7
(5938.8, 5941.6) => 87.3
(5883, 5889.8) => 77.3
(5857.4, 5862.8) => 84.8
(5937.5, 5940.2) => 86.5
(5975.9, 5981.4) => 81.1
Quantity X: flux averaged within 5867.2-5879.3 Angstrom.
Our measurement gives 84.9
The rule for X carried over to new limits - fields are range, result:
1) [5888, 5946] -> 81.9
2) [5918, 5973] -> 85.6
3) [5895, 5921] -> 81.3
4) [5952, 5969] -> 86.6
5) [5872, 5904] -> 78.3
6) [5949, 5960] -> 83.6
